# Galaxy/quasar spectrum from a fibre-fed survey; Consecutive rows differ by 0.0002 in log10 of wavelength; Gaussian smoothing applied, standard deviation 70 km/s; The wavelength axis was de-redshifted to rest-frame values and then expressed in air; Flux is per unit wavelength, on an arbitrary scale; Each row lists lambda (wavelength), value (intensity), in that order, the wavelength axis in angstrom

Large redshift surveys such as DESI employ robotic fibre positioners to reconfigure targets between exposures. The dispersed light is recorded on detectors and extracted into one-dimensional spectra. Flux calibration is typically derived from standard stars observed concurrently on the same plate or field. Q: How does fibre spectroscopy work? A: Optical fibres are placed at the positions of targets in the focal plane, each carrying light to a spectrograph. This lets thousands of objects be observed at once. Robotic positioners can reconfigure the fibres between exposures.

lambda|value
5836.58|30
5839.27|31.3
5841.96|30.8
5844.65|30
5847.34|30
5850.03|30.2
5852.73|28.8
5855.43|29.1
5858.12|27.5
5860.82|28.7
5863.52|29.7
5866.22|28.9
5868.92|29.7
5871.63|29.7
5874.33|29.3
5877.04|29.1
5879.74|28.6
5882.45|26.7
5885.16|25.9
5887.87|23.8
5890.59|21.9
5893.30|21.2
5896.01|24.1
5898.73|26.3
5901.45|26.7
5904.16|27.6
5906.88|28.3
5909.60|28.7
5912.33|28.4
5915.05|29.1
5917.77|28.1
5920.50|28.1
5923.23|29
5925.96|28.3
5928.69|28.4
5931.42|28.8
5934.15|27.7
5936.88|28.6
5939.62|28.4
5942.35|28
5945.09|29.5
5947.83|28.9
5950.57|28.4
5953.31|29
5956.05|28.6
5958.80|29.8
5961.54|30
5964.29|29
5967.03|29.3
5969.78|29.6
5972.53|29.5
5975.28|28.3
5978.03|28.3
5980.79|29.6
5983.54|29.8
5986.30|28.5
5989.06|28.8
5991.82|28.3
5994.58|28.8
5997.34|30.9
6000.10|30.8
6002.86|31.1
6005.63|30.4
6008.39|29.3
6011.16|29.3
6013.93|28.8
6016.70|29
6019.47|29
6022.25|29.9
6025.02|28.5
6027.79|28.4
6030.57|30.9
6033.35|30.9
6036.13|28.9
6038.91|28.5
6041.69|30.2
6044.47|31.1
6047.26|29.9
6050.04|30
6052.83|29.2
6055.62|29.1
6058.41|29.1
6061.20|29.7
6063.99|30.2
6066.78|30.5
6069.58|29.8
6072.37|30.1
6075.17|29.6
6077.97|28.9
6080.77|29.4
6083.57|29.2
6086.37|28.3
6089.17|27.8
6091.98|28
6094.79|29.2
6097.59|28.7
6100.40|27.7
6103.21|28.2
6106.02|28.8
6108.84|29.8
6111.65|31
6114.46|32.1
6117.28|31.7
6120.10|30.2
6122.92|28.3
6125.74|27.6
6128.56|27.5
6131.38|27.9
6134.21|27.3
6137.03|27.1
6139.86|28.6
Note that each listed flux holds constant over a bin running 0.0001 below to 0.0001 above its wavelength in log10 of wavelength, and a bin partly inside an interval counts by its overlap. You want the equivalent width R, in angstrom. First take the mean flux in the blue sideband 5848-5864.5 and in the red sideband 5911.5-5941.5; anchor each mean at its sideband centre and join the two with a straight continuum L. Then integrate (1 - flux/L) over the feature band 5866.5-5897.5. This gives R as 2.55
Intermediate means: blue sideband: 29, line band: 26.4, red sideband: 28.4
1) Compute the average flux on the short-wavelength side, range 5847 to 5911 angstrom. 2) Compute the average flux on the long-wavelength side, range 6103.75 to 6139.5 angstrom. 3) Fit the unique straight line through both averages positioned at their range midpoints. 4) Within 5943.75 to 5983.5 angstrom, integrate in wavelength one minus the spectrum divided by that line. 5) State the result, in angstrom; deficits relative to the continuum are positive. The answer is -1.6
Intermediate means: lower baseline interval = 27.5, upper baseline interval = 29.1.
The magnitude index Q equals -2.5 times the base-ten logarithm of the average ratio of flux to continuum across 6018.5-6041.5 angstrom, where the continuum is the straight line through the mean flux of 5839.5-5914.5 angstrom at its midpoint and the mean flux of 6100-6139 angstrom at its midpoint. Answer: -0.03 mag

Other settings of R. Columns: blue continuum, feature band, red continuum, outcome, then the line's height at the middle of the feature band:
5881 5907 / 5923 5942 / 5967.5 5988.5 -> -1.0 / 26.9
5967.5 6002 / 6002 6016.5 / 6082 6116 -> -0.2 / 29.3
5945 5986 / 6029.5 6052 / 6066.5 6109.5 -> -0.8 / 29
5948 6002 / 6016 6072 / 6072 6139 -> -1.1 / 29.1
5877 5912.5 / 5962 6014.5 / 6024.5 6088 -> -2.4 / 28.1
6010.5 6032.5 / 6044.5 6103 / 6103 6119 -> 1.3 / 29.9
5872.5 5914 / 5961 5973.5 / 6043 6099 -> -0.8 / 27.7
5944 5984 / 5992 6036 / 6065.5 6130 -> -0.7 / 29.2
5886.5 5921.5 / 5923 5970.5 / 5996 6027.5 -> -2.0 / 27.7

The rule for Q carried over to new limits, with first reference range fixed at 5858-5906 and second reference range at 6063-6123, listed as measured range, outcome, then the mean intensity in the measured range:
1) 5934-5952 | -0.03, 28.6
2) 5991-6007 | -0.07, 30.1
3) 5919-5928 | -0.04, 28.4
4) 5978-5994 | -0.03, 28.9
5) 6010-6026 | -0.02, 29.1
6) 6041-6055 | -0.04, 30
